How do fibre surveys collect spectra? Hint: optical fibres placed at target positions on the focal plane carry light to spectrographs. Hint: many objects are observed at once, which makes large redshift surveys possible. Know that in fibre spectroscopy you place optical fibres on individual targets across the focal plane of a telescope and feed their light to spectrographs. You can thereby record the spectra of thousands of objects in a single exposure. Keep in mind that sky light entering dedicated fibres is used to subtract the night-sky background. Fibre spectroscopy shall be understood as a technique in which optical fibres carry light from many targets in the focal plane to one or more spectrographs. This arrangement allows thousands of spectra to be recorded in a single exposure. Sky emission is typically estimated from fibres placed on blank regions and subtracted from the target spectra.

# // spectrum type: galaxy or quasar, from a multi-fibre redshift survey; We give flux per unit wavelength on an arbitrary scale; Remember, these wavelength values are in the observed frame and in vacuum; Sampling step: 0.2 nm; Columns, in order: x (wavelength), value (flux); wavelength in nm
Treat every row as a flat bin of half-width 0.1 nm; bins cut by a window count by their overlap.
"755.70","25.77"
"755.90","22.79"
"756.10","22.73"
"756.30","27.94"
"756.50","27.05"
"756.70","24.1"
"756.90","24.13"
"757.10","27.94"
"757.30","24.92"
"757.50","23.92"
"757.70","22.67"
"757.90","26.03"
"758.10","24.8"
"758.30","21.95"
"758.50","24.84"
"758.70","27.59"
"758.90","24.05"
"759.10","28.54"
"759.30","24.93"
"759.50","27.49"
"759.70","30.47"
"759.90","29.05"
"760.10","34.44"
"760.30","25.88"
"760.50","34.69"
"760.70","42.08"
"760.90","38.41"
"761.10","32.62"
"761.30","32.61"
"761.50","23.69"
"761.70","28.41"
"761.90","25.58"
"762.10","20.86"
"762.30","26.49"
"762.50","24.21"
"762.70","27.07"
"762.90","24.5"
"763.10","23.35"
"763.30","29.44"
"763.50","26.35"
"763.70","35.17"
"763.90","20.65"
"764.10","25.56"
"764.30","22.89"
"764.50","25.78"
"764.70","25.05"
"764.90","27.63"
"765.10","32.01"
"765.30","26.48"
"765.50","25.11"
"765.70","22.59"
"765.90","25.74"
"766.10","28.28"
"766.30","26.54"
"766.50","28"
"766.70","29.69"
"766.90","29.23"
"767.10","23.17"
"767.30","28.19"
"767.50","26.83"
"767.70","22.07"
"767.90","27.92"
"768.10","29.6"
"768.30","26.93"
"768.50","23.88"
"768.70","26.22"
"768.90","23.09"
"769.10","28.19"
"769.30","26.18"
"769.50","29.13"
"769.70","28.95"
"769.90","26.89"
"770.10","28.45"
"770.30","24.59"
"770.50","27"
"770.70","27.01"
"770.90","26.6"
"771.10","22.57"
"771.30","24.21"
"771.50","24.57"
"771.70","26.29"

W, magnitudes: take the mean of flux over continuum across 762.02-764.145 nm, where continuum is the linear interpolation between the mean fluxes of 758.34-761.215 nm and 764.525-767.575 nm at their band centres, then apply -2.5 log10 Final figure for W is 0.11 mag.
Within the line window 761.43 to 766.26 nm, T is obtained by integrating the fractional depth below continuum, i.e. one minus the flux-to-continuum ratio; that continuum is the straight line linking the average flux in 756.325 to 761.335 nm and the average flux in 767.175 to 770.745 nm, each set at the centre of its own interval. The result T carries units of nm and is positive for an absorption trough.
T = 0.255 nm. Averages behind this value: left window 28.1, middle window 26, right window 26.7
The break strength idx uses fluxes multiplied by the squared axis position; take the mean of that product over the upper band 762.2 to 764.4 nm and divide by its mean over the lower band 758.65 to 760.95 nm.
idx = 0.9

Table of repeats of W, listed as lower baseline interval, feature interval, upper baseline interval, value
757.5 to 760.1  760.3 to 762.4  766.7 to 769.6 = -0.15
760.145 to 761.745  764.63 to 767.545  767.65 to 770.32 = 0.07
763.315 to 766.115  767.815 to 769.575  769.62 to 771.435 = -0.02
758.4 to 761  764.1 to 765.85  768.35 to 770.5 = 0.09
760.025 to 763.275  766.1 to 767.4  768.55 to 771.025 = 0.00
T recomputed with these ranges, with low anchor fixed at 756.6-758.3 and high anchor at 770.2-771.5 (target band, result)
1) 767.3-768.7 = -0.067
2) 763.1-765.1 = -0.133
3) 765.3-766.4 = -0.030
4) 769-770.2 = -0.131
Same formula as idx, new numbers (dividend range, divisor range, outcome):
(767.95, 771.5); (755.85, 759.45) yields 1.09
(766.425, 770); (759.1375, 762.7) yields 0.93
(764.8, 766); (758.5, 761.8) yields 0.89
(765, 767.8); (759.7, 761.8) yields 0.84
